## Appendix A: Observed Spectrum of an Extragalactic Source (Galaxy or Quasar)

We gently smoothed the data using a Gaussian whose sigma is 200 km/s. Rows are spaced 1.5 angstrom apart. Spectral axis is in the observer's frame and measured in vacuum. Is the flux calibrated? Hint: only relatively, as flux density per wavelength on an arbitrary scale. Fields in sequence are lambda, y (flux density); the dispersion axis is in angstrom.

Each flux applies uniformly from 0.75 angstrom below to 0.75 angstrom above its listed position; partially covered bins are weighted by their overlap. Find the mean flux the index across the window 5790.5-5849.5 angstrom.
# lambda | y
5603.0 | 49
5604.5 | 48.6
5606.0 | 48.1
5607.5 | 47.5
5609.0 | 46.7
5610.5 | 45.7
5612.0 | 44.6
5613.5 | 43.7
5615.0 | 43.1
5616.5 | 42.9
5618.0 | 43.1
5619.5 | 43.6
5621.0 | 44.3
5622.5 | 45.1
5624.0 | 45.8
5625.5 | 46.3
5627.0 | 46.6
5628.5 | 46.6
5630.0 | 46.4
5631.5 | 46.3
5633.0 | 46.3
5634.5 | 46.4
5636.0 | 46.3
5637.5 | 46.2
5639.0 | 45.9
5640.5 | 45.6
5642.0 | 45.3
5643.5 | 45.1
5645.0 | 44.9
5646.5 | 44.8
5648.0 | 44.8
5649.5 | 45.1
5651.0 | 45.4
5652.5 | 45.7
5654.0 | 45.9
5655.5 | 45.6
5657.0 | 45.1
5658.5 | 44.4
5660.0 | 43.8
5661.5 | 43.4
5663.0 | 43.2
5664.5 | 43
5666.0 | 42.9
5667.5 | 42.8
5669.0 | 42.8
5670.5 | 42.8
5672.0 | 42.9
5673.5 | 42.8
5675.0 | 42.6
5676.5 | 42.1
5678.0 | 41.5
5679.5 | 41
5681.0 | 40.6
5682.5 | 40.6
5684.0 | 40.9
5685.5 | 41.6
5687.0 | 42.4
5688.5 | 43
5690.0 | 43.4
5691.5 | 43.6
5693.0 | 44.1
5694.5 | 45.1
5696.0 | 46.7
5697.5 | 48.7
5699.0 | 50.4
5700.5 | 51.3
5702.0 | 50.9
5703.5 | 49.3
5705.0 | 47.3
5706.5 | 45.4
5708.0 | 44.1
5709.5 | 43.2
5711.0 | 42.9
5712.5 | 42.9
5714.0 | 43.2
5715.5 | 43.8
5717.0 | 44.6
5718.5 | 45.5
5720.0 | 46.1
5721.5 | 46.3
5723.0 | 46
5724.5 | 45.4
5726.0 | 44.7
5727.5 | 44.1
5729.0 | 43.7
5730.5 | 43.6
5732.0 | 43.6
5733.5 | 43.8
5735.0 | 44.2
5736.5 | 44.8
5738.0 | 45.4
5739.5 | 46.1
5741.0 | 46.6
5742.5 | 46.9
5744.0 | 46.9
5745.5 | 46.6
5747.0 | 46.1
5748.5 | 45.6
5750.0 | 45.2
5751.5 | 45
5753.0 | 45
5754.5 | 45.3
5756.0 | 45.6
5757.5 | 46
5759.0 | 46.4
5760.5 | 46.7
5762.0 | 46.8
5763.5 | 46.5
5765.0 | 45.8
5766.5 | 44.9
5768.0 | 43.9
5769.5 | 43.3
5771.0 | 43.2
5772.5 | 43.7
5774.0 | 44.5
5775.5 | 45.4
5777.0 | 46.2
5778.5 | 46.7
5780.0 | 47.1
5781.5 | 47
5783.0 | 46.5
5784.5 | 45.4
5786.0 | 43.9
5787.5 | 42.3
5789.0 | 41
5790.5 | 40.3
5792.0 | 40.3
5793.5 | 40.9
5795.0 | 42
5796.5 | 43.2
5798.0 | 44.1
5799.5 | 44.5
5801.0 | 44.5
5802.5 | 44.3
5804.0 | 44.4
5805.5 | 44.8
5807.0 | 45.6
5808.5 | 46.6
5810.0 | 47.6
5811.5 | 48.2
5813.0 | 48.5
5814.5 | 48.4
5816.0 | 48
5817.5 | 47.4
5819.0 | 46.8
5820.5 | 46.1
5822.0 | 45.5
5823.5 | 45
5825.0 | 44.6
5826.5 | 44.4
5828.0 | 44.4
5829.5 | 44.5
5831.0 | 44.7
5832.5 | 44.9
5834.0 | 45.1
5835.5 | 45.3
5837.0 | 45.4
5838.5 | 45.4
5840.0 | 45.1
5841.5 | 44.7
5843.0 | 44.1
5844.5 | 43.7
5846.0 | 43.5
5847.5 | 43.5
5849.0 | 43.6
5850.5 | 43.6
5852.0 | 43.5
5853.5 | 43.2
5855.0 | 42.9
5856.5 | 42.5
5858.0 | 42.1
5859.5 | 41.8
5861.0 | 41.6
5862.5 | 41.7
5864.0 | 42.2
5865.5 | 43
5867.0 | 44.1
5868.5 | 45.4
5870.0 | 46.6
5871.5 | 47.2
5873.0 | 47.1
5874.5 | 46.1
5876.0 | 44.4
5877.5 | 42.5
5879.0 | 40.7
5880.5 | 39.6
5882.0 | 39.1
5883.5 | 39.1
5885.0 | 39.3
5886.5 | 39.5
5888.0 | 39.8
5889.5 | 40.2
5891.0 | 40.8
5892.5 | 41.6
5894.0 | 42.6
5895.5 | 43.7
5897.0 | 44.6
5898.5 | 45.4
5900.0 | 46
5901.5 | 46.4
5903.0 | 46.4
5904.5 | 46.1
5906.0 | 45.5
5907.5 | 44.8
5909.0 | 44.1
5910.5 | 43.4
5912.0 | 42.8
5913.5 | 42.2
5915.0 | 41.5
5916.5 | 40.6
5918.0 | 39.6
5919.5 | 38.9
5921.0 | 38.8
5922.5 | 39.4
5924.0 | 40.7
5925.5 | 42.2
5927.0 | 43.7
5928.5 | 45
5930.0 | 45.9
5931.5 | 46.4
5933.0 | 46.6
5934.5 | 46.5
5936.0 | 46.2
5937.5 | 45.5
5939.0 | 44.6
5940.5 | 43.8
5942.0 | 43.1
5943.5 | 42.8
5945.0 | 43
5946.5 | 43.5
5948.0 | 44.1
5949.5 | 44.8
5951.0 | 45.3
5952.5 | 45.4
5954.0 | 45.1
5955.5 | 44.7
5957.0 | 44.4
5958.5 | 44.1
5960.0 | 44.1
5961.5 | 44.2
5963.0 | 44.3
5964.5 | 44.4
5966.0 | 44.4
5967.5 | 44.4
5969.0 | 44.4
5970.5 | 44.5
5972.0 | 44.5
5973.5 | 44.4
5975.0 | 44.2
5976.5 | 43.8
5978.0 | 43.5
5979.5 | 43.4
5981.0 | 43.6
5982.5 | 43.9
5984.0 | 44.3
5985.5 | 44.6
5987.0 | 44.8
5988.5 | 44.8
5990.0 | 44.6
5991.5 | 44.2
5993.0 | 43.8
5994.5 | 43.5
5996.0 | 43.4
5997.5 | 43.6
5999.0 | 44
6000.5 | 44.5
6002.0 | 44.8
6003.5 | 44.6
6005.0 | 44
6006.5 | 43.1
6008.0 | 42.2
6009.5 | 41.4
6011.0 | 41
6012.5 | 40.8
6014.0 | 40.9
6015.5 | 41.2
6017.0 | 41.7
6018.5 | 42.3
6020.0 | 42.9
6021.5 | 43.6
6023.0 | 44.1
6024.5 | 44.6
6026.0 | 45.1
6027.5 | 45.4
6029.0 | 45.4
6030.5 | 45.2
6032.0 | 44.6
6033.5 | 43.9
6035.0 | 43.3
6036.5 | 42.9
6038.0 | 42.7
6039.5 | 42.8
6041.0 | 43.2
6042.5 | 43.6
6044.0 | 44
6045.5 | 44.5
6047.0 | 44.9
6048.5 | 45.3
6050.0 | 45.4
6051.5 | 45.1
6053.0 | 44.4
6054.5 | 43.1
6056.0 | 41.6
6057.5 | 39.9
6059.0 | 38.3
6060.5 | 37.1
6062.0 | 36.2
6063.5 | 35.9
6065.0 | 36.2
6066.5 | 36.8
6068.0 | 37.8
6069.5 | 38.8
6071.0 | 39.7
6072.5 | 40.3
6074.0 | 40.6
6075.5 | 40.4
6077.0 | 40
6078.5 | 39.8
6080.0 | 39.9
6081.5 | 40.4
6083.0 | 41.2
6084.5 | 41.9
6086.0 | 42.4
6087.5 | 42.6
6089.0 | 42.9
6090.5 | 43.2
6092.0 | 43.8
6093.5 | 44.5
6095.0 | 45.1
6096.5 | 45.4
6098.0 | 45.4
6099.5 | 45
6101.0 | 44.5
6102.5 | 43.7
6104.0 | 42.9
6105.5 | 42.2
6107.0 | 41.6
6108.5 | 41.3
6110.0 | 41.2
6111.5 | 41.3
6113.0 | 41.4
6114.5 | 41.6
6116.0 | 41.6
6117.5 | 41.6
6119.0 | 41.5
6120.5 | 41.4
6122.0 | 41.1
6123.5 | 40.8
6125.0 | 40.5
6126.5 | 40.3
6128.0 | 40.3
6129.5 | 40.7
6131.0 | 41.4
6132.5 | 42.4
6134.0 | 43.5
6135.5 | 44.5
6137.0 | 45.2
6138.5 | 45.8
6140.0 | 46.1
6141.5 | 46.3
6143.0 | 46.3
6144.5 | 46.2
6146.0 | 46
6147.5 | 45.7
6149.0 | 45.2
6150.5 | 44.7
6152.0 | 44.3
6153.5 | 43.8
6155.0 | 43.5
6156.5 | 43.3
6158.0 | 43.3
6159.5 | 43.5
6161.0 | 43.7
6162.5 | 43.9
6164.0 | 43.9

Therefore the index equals 44.9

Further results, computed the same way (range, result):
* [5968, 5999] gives 44.1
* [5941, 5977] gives 44.2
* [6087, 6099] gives 44.2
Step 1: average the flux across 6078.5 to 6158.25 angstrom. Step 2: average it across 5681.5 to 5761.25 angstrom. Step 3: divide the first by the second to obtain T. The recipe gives 1.0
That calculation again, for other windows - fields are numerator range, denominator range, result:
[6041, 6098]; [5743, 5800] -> 0.93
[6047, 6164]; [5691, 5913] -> 0.95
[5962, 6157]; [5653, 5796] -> 0.96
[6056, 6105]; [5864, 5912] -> 0.95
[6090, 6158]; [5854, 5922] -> 1.01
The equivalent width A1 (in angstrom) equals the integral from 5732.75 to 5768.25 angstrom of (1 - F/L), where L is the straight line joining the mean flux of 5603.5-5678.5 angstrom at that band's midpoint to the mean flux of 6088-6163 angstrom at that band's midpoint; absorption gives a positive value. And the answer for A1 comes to -1.0 angstrom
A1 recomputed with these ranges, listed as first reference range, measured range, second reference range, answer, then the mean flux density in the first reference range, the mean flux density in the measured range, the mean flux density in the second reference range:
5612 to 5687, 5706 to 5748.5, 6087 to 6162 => -0.8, 44.1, 44.9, 43.3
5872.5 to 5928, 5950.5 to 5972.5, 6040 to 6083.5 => -1.4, 42.4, 44.5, 40.9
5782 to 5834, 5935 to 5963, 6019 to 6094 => -0.7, 44.8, 44.4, 42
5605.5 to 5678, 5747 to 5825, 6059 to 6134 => -2.7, 44.8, 45.1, 41.2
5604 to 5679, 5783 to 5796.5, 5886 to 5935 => 0.5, 44.8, 42.3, 43.1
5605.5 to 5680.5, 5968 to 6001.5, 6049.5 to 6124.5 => -1.6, 44.6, 44.1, 41.4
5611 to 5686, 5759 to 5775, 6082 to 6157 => -0.4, 44.2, 45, 43.2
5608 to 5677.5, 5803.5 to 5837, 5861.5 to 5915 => -1.8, 44.7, 45.9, 43.2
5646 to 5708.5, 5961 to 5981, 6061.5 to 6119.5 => -0.9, 44.4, 44.2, 41.4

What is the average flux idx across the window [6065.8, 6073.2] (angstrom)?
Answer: 38.7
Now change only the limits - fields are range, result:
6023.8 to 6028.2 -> 45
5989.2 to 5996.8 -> 43.9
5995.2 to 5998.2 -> 43.5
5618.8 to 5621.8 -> 44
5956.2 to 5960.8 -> 44.2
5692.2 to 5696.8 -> 45.3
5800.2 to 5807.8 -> 44.7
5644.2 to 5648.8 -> 44.8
